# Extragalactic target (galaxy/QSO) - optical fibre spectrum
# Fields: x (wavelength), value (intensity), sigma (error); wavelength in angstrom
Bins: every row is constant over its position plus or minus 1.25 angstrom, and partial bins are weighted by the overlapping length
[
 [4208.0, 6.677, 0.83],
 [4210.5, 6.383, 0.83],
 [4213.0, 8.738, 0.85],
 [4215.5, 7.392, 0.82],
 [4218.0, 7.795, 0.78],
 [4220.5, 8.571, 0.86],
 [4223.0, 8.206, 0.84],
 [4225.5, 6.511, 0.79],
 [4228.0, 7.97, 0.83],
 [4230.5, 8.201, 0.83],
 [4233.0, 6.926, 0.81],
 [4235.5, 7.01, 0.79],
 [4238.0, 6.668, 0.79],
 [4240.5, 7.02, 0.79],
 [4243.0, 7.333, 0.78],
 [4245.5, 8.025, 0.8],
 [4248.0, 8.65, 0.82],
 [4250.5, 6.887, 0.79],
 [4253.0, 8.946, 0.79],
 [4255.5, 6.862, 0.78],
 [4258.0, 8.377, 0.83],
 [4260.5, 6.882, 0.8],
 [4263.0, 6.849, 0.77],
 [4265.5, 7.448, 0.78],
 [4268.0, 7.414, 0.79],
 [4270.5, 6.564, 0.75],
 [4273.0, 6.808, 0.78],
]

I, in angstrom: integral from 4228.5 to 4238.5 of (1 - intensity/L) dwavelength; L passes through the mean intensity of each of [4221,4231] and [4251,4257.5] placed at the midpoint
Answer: 0.61 angstrom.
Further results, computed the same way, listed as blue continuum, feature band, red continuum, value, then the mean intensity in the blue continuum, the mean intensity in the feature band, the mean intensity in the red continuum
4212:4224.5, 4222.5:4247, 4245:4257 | 1.9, 8.1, 7.37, 7.88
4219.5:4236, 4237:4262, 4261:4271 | -0.8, 7.64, 7.57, 7.09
